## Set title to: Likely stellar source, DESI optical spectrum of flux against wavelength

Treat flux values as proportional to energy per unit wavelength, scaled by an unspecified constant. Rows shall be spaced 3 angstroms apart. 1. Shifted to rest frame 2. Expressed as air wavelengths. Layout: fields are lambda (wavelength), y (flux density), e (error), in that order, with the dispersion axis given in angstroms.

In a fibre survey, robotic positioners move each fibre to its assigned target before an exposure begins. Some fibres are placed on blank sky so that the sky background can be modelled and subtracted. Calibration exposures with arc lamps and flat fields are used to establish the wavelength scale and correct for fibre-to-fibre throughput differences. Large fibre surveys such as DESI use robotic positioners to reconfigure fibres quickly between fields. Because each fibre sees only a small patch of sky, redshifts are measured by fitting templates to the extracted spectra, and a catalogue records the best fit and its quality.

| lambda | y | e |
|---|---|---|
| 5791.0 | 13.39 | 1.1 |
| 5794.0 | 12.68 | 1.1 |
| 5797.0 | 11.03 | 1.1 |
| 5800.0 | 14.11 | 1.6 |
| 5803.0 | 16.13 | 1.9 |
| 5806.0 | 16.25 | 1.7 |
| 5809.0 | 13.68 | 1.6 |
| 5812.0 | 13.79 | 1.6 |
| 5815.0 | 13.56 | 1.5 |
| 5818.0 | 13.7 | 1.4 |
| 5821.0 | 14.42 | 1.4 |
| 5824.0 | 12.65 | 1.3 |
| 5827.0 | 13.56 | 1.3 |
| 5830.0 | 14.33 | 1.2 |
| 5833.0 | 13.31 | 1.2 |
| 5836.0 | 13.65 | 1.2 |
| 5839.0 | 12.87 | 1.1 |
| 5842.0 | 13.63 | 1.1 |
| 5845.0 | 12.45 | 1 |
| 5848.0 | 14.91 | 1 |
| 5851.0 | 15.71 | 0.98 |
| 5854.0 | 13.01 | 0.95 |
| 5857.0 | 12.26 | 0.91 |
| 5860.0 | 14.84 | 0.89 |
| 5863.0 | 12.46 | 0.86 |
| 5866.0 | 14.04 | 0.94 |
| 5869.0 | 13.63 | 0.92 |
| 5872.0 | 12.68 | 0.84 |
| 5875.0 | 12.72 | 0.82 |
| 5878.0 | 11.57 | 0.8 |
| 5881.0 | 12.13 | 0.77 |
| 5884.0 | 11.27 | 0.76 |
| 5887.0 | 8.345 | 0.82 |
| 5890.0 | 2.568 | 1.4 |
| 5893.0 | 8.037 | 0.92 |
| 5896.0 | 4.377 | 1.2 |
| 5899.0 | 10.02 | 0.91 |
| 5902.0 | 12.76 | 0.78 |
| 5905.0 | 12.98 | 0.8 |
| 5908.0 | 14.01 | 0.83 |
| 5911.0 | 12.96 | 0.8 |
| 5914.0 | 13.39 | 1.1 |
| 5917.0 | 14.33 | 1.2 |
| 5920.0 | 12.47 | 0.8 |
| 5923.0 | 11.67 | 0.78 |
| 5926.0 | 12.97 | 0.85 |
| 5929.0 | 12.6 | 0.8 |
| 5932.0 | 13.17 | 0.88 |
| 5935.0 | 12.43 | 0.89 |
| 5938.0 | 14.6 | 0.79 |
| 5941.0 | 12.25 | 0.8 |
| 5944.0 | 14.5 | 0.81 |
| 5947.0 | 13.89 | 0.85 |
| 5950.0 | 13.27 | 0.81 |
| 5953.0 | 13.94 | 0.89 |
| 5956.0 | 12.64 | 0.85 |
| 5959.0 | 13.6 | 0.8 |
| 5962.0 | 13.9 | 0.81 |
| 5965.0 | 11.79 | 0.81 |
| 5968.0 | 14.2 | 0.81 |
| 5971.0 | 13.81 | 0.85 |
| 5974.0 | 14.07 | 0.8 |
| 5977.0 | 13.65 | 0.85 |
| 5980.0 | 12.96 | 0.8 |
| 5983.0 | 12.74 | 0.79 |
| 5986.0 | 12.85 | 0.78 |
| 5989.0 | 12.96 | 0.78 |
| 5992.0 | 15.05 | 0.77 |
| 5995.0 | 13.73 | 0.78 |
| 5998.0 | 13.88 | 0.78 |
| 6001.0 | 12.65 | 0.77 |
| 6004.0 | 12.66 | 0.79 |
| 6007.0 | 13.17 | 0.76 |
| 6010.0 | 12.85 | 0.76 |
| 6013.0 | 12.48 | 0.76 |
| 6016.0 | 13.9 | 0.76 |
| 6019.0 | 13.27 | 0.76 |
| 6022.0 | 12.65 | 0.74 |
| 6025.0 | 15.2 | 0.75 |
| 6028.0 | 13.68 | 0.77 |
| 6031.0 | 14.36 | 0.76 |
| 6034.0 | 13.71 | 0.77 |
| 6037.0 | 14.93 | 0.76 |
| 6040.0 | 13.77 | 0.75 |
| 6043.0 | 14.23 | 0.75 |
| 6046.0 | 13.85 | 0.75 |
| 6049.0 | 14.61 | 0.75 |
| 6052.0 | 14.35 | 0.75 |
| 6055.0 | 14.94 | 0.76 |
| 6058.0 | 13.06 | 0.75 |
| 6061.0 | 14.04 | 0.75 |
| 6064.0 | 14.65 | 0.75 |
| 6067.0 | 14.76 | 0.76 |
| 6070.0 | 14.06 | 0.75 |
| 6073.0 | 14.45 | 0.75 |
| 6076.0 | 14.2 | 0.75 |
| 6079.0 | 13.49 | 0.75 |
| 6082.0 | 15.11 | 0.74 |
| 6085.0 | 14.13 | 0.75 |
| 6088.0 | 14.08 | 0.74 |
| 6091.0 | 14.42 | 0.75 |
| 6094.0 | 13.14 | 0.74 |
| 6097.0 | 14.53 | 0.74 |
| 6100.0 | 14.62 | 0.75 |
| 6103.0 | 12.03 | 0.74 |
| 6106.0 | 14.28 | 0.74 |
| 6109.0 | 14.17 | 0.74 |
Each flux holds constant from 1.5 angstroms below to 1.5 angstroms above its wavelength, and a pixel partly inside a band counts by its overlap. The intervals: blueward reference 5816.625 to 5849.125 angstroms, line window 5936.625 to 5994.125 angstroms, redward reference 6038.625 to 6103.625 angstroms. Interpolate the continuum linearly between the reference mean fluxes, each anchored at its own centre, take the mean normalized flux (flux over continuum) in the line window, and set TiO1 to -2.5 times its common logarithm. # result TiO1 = 0.03 mag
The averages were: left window 13.6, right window 14.1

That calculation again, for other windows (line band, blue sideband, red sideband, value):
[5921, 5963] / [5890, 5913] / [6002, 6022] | -0.17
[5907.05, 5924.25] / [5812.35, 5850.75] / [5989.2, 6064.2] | 0.05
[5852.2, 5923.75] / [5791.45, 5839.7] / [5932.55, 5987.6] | 0.17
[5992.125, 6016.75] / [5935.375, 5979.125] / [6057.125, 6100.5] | 0.04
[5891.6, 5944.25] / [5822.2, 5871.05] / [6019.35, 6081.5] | 0.14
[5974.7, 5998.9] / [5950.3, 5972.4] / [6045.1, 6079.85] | 0.01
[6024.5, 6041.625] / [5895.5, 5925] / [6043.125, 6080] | -0.03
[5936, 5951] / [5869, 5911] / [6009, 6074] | -0.17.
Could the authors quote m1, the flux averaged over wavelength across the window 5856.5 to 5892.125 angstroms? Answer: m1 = 11.5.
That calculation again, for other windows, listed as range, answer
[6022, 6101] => 14.2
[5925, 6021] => 13.3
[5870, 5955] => 11.9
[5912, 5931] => 12.9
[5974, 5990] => 13.1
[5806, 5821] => 14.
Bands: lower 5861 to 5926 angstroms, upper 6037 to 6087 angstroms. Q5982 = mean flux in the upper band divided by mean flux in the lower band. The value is 1.2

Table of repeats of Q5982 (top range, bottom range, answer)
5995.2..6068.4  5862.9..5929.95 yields 1.21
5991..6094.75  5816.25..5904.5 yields 1.15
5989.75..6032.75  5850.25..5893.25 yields 1.15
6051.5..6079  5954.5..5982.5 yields 1.06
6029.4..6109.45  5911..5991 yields 1.07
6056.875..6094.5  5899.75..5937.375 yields 1.09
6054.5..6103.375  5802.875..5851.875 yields 1.01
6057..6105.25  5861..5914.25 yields 1.27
